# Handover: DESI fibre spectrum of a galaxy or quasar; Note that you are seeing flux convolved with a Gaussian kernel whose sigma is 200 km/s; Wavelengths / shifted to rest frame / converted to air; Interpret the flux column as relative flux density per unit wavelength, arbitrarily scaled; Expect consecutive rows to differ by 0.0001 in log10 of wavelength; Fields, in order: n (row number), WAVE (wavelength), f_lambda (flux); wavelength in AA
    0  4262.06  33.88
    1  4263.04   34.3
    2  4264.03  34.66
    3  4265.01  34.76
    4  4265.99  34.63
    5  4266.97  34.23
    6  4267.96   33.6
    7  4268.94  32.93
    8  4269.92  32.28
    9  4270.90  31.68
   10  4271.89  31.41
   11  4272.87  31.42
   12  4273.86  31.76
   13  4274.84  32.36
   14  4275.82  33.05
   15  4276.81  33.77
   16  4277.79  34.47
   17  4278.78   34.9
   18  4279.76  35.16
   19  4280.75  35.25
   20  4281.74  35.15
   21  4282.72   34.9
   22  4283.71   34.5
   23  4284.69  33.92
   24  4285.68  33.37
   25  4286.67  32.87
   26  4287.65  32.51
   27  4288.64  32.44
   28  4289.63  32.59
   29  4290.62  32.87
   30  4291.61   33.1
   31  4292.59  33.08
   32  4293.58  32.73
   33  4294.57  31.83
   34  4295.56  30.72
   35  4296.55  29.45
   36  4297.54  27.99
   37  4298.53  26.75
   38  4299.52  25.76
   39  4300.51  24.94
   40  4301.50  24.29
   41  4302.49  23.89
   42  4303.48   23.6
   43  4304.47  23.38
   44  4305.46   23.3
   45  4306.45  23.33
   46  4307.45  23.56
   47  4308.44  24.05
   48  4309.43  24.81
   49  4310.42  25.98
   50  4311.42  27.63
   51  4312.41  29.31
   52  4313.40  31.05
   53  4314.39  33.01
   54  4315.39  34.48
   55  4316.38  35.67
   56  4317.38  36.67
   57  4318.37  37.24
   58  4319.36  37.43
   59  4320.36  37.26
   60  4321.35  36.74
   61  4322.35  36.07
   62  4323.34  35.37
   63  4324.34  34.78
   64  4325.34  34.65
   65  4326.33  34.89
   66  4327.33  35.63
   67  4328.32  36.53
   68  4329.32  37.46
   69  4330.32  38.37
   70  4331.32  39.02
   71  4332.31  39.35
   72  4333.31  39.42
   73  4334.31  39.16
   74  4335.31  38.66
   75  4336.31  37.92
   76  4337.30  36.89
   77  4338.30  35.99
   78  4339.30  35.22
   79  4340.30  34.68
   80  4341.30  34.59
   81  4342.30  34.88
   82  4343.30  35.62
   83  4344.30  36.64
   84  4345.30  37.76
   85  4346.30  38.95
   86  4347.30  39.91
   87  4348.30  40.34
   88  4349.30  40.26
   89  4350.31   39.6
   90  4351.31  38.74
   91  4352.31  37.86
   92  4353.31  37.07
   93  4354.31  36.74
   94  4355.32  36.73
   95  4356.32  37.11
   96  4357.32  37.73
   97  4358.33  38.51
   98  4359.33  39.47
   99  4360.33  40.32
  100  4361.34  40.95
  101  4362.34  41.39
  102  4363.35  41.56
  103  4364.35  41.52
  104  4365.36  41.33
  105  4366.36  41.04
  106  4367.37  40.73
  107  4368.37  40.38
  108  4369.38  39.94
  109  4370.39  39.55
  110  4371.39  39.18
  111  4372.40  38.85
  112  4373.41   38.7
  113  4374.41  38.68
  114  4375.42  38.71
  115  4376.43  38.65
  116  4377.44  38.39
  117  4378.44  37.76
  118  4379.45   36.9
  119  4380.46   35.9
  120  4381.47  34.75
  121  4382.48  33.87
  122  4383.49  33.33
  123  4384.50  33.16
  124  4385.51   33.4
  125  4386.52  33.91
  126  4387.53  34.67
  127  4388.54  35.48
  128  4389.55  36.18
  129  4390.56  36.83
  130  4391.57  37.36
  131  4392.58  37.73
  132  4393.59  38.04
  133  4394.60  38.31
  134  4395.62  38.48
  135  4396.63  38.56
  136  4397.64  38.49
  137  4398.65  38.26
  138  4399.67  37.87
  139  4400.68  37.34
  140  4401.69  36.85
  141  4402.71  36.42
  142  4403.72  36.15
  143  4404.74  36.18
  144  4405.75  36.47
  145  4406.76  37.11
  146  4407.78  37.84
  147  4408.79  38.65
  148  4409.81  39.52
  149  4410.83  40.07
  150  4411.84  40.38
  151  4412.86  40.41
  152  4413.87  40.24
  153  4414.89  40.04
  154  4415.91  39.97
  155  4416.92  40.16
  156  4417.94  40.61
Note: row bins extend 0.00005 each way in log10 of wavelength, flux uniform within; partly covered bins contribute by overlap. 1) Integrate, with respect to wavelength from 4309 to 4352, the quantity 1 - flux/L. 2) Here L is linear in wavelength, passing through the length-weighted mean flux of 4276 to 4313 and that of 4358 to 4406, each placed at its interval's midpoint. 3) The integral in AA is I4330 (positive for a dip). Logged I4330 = -3.6 AA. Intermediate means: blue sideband 29.8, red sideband 37.8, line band 36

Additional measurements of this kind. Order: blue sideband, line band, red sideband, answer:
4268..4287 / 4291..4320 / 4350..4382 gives 5.1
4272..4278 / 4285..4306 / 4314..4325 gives 3.0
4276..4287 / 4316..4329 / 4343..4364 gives 0.3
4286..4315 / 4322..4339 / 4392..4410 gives -3.2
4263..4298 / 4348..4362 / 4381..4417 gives -1.2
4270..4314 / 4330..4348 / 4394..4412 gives -2.2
